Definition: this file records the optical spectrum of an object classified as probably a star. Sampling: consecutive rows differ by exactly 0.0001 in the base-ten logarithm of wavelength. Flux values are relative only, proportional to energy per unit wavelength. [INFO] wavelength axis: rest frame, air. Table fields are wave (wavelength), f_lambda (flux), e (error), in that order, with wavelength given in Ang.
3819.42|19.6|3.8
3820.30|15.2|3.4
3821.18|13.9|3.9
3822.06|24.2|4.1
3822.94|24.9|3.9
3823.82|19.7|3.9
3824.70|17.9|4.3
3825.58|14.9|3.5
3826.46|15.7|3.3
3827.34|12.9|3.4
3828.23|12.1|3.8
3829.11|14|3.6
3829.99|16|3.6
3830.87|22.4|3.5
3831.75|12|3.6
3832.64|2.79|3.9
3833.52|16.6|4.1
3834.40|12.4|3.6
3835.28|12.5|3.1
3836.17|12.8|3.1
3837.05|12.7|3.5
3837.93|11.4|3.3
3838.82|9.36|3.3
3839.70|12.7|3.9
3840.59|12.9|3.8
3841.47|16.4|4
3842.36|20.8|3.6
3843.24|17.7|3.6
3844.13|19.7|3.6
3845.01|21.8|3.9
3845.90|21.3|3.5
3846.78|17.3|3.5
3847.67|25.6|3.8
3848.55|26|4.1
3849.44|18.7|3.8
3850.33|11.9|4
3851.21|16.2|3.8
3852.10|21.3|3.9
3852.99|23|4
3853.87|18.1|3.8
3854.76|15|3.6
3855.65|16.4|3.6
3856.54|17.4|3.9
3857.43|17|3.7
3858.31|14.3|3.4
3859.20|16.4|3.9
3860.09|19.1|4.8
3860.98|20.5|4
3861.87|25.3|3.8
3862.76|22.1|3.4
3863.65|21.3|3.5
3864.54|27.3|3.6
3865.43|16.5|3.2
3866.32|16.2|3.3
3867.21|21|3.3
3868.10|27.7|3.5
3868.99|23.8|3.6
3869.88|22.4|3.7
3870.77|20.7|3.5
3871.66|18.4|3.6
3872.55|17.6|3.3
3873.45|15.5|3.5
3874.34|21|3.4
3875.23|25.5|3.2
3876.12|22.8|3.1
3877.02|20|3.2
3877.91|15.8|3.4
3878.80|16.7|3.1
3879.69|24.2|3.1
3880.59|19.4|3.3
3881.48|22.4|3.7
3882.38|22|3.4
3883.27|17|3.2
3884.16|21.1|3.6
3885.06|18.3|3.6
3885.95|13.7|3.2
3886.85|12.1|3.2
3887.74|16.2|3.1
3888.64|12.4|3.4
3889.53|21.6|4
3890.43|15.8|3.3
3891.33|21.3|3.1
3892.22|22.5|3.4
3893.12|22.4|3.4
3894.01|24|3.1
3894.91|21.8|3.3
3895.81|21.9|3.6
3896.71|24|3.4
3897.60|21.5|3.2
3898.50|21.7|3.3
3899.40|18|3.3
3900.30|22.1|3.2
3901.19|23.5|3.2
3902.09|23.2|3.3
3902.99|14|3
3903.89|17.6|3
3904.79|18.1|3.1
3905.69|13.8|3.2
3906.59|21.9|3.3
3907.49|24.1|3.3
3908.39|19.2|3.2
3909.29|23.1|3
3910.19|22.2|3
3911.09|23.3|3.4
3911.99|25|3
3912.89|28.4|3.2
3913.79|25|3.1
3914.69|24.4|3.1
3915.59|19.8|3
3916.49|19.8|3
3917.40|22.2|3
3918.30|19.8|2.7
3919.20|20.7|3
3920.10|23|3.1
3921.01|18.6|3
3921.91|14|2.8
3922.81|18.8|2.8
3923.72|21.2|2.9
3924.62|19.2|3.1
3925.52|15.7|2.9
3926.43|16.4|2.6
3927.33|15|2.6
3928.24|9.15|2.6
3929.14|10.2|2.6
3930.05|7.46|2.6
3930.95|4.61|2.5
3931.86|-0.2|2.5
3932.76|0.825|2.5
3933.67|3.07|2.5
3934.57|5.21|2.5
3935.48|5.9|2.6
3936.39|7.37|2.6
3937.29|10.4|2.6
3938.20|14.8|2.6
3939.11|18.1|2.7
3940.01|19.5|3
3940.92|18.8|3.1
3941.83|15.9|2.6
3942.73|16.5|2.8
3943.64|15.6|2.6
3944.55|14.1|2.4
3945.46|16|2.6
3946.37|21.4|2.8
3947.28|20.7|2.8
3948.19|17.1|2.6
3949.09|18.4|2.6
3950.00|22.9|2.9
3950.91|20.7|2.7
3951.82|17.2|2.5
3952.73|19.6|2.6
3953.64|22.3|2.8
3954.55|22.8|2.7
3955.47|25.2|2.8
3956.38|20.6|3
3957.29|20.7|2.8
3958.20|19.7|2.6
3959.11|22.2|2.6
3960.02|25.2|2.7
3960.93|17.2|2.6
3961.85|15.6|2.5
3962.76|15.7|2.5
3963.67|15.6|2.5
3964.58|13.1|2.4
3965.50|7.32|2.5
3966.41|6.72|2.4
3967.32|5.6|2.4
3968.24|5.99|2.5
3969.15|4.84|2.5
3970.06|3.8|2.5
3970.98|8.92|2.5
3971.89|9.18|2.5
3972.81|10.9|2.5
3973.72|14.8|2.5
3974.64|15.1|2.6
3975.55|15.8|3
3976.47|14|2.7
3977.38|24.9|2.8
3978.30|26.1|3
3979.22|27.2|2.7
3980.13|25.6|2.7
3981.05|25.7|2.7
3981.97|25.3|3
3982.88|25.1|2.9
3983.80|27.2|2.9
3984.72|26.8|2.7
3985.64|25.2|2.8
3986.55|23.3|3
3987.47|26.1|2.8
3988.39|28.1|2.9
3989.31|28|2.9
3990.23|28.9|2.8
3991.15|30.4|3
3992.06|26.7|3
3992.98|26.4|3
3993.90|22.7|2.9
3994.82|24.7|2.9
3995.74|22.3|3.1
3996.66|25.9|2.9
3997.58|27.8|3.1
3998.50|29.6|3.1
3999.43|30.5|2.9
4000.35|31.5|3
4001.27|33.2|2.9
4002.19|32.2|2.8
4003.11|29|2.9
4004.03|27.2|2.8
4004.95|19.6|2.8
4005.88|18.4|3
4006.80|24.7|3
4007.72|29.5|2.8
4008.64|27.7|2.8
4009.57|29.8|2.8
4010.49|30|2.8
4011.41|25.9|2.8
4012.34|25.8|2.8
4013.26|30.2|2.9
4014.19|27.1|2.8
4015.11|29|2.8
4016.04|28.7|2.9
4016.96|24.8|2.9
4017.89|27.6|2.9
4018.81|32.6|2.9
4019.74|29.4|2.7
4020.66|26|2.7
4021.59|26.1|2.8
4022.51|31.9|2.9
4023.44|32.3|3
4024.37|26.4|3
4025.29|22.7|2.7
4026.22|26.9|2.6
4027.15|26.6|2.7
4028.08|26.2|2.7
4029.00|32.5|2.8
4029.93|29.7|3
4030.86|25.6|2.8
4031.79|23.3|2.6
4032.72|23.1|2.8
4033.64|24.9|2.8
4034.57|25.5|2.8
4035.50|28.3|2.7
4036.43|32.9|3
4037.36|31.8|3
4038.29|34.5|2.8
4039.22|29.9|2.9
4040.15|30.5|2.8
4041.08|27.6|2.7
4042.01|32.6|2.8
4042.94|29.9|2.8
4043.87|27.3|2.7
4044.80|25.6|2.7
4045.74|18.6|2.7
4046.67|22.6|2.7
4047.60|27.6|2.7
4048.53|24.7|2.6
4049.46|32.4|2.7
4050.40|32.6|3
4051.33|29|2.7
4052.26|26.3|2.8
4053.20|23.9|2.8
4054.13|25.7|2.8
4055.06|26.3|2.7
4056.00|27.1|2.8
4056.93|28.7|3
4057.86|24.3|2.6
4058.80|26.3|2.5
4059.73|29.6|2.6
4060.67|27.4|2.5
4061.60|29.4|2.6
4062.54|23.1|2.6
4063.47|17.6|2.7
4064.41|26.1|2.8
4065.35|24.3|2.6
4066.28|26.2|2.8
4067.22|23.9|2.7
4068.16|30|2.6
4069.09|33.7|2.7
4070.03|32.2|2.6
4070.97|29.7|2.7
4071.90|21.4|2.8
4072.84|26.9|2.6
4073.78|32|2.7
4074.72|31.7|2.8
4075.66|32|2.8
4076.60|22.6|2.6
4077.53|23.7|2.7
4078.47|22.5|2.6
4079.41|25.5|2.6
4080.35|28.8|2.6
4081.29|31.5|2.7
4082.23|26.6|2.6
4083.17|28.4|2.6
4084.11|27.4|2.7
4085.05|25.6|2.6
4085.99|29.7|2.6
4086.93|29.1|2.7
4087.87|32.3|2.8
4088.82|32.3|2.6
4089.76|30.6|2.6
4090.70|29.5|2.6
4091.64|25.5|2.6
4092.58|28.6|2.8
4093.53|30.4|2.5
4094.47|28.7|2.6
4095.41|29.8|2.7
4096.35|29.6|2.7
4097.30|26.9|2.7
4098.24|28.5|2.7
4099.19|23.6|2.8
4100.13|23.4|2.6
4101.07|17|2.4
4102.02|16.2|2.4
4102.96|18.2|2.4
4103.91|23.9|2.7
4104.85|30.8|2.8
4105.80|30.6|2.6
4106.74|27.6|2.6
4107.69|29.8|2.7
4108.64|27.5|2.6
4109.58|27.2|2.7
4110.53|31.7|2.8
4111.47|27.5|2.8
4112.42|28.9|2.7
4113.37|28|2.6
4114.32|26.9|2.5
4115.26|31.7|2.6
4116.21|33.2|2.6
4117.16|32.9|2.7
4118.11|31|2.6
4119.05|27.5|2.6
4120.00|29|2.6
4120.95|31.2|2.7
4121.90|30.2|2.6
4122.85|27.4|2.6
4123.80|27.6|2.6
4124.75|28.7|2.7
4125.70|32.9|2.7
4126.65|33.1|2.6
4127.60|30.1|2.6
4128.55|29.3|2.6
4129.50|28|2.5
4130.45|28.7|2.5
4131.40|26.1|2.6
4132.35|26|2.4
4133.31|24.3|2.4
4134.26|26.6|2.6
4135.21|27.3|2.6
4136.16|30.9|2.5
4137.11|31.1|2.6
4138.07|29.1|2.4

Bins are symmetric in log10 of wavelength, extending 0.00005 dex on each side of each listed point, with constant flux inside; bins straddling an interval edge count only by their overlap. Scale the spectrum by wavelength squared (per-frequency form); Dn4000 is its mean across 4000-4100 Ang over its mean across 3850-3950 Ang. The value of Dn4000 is 1.64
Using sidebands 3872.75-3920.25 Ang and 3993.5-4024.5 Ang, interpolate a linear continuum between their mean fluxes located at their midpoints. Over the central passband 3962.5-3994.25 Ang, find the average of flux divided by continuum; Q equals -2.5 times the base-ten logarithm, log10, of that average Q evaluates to 0.33 mag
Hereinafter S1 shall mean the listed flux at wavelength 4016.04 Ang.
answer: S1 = 28.7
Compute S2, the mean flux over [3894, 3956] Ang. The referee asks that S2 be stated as 17.7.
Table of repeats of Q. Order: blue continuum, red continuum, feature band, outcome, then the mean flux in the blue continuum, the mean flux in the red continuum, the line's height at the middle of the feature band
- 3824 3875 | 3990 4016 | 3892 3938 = 0.23 mag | 17.6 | 27.4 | 21.8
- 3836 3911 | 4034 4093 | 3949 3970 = 0.37 mag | 19.3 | 27.8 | 23.1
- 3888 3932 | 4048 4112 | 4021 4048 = -0.11 mag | 19.2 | 27.3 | 25.1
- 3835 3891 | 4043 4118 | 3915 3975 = 0.41 mag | 18.6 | 27.3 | 21.9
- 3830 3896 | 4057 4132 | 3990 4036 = -0.12 mag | 18.5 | 27.8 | 24.6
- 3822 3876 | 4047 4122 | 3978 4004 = -0.14 mag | 18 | 27.6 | 23.8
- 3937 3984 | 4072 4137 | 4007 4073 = -0.19 mag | 17.3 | 28.1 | 23.3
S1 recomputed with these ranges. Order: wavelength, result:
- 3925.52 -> 15.7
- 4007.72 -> 29.5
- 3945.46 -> 16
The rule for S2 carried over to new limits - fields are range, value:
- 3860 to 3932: 19.5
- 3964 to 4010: 22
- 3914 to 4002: 18.5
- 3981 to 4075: 27.4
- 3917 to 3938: 12.5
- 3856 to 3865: 20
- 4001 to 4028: 27.6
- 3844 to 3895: 19.7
